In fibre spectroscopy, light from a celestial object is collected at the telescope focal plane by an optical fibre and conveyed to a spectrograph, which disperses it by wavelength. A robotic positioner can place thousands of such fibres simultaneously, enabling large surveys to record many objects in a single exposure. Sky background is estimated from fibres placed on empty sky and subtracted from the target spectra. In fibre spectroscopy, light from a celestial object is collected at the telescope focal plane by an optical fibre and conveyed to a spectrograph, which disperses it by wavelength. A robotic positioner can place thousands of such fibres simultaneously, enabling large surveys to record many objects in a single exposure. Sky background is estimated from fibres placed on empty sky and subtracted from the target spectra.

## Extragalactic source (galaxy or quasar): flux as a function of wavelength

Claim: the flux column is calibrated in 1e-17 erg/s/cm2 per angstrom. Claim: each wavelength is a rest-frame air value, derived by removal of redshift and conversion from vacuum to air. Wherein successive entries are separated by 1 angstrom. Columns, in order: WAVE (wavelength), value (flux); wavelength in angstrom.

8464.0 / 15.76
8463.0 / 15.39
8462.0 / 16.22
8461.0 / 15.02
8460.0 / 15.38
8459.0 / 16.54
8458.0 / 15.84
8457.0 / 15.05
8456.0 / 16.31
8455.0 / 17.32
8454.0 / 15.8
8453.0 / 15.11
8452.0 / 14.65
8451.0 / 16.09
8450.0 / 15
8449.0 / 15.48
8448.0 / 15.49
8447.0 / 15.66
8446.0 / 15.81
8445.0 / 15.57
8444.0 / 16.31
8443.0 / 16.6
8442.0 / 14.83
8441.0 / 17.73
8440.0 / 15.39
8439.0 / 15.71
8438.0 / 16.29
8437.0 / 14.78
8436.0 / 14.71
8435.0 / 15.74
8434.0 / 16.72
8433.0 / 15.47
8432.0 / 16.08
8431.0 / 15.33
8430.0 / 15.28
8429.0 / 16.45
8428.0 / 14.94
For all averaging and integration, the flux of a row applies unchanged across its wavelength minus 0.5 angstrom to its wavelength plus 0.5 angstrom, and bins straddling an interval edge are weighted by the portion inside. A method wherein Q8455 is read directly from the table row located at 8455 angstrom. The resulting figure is 17.32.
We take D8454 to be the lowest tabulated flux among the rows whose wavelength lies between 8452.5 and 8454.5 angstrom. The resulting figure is 15.11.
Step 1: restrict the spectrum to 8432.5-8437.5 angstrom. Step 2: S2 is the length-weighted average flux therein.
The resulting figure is 15.5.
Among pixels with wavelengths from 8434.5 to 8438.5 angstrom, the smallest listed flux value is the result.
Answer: 14.71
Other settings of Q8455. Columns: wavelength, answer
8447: 15.66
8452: 14.65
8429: 16.45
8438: 16.29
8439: 15.71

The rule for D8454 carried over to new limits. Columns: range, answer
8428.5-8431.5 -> 15.28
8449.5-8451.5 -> 15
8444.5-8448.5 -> 15.49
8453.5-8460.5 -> 15.05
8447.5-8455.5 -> 14.65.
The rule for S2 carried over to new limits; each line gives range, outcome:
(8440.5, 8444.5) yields 16.4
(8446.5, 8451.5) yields 15.5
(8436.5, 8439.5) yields 15.6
